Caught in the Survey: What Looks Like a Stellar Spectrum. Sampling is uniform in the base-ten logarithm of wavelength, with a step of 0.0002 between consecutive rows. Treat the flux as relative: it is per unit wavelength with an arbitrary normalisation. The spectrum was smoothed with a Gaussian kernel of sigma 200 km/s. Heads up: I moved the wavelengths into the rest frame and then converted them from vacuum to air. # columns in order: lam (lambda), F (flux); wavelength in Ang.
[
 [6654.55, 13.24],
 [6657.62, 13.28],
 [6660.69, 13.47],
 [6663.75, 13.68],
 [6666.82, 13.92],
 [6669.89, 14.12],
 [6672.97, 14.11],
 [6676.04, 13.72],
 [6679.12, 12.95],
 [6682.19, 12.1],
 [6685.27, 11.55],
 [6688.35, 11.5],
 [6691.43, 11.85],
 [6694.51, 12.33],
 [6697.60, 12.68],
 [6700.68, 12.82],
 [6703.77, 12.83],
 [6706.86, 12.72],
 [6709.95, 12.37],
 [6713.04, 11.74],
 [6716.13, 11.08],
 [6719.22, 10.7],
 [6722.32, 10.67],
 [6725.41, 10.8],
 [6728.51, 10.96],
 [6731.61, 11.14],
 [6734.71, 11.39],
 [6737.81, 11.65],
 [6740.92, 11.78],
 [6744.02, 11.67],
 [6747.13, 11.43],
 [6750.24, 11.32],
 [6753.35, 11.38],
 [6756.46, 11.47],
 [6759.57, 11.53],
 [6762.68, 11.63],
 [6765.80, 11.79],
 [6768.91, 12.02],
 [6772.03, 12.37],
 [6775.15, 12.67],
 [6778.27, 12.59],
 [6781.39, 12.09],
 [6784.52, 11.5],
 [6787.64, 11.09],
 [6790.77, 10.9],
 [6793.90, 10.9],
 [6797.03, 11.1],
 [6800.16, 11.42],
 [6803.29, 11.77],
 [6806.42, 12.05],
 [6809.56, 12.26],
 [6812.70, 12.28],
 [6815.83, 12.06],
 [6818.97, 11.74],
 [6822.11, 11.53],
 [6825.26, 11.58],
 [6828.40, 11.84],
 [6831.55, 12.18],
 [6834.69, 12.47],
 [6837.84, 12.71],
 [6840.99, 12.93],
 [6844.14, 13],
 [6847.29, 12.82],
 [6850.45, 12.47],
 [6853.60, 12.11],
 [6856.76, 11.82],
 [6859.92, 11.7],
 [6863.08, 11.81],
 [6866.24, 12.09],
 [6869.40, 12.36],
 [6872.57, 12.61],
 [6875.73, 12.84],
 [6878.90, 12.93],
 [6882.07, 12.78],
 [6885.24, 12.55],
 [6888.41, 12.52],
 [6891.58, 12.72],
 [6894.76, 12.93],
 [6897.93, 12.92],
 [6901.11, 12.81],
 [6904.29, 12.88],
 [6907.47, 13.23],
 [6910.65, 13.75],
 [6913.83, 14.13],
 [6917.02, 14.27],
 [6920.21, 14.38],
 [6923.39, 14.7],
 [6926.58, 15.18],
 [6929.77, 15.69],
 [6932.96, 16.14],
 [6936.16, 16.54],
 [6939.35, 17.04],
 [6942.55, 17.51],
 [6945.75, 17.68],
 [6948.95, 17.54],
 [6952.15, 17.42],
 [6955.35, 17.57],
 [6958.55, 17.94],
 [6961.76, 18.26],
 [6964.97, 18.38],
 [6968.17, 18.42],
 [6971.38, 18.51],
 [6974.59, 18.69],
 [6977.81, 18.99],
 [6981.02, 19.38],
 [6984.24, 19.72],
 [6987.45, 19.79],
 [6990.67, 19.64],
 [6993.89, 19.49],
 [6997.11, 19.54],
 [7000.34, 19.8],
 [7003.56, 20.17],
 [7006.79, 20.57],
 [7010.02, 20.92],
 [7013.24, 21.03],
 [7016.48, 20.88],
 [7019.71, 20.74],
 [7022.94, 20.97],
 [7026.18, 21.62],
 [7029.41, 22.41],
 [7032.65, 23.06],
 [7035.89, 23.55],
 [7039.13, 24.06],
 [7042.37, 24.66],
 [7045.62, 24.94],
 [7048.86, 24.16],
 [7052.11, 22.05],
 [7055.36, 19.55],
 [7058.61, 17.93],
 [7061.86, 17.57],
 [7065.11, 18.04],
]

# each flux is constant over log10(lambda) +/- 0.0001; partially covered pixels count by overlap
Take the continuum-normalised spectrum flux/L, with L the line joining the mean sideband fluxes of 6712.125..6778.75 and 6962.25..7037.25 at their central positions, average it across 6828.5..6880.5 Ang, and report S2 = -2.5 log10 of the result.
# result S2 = 0.223 mag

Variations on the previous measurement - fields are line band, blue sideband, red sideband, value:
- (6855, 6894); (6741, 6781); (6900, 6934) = 0.101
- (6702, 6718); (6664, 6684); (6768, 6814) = 0.072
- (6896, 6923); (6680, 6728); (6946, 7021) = 0.261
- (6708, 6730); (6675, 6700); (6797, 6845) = 0.097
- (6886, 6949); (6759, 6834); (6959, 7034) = 0.151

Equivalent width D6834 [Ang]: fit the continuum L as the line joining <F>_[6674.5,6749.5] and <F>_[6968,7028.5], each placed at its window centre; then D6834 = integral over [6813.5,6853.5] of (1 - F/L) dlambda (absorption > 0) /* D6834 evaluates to 7.9 Ang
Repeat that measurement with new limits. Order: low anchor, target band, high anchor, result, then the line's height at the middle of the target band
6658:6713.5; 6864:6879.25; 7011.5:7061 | 4.5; 17.7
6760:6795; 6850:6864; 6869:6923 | 0.8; 12.7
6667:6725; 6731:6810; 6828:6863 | 4.5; 12.3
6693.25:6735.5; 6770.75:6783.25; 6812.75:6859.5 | -0.4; 12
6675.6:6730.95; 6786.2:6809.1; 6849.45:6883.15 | 1.5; 12.1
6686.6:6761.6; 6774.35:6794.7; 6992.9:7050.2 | 3.0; 13.7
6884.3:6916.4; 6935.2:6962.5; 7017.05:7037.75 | -1.7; 16.5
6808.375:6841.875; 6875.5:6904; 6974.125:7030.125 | 4.3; 15.1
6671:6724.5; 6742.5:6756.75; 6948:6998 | 2.1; 13.4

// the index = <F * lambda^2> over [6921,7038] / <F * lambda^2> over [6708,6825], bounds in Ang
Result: 1.75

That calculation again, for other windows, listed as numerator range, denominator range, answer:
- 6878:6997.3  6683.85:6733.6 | 1.48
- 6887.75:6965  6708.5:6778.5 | 1.40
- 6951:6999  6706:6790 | 1.73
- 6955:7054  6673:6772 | 1.90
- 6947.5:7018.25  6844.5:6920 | 1.55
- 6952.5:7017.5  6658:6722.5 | 1.68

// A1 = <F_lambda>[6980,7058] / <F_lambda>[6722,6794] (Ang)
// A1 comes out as 1.85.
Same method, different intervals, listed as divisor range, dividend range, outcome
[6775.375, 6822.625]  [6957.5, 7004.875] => 1.63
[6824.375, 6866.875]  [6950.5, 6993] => 1.52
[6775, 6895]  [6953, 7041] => 1.66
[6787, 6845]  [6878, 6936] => 1.16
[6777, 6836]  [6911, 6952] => 1.35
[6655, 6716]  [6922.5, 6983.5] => 1.37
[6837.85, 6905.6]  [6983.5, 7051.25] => 1.72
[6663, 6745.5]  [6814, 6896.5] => 1.02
